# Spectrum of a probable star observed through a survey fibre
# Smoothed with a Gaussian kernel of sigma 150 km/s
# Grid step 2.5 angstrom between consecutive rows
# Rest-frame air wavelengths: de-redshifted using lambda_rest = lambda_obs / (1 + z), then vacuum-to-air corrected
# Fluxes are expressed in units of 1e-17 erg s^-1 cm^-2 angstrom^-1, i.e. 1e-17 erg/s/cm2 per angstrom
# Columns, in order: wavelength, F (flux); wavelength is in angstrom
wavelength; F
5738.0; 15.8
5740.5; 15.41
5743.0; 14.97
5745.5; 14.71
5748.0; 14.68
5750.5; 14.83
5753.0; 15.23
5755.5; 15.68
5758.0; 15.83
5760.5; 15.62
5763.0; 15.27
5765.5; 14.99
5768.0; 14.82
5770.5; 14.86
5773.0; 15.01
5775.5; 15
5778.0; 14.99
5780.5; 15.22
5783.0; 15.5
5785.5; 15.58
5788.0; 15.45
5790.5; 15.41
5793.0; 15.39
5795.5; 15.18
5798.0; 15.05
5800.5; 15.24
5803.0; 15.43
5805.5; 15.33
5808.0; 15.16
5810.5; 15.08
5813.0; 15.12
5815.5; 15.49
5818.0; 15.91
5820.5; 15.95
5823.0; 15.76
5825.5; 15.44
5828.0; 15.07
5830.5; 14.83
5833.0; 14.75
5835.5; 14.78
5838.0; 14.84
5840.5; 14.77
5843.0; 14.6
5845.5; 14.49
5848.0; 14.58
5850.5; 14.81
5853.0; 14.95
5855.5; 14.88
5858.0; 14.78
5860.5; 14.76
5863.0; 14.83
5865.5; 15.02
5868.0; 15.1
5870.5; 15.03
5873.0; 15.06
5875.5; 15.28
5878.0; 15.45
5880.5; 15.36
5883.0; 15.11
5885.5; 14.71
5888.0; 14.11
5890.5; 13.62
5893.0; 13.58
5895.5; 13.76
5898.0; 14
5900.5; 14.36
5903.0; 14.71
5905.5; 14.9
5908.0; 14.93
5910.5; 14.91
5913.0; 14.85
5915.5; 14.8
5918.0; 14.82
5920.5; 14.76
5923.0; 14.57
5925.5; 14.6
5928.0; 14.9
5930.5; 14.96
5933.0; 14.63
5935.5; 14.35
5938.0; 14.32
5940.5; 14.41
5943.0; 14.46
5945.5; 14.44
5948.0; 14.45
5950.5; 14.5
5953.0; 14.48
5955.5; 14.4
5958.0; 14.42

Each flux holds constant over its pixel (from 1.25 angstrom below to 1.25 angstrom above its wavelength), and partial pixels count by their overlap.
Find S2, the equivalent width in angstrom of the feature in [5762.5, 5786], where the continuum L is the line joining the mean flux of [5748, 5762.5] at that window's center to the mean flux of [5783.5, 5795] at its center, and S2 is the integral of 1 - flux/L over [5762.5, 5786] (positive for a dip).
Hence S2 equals 0.5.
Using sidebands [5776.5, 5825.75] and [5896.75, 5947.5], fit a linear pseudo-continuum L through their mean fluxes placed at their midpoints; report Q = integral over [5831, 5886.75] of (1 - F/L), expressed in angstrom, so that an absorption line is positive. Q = 0.4 angstrom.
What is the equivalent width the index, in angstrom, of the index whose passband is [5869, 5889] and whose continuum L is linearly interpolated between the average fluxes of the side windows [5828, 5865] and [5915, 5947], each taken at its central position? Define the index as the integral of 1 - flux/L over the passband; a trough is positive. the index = -0.4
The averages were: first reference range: 14.8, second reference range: 14.6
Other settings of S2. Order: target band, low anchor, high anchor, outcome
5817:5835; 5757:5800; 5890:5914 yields -0.54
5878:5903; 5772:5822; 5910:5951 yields 0.79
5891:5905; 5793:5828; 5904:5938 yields 0.73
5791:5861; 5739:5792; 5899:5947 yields -0.47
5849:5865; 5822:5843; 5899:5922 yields 0.09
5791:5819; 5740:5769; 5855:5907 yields -0.62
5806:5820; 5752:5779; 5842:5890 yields -0.31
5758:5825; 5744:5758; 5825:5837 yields -1.31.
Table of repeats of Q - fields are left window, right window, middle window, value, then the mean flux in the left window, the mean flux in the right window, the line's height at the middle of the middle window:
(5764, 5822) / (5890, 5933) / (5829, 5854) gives 0.39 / 15.3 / 14.5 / 15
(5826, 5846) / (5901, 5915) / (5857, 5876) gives -0.20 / 14.8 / 14.8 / 14.8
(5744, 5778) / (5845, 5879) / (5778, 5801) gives -0.39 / 15.1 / 14.9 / 15.1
